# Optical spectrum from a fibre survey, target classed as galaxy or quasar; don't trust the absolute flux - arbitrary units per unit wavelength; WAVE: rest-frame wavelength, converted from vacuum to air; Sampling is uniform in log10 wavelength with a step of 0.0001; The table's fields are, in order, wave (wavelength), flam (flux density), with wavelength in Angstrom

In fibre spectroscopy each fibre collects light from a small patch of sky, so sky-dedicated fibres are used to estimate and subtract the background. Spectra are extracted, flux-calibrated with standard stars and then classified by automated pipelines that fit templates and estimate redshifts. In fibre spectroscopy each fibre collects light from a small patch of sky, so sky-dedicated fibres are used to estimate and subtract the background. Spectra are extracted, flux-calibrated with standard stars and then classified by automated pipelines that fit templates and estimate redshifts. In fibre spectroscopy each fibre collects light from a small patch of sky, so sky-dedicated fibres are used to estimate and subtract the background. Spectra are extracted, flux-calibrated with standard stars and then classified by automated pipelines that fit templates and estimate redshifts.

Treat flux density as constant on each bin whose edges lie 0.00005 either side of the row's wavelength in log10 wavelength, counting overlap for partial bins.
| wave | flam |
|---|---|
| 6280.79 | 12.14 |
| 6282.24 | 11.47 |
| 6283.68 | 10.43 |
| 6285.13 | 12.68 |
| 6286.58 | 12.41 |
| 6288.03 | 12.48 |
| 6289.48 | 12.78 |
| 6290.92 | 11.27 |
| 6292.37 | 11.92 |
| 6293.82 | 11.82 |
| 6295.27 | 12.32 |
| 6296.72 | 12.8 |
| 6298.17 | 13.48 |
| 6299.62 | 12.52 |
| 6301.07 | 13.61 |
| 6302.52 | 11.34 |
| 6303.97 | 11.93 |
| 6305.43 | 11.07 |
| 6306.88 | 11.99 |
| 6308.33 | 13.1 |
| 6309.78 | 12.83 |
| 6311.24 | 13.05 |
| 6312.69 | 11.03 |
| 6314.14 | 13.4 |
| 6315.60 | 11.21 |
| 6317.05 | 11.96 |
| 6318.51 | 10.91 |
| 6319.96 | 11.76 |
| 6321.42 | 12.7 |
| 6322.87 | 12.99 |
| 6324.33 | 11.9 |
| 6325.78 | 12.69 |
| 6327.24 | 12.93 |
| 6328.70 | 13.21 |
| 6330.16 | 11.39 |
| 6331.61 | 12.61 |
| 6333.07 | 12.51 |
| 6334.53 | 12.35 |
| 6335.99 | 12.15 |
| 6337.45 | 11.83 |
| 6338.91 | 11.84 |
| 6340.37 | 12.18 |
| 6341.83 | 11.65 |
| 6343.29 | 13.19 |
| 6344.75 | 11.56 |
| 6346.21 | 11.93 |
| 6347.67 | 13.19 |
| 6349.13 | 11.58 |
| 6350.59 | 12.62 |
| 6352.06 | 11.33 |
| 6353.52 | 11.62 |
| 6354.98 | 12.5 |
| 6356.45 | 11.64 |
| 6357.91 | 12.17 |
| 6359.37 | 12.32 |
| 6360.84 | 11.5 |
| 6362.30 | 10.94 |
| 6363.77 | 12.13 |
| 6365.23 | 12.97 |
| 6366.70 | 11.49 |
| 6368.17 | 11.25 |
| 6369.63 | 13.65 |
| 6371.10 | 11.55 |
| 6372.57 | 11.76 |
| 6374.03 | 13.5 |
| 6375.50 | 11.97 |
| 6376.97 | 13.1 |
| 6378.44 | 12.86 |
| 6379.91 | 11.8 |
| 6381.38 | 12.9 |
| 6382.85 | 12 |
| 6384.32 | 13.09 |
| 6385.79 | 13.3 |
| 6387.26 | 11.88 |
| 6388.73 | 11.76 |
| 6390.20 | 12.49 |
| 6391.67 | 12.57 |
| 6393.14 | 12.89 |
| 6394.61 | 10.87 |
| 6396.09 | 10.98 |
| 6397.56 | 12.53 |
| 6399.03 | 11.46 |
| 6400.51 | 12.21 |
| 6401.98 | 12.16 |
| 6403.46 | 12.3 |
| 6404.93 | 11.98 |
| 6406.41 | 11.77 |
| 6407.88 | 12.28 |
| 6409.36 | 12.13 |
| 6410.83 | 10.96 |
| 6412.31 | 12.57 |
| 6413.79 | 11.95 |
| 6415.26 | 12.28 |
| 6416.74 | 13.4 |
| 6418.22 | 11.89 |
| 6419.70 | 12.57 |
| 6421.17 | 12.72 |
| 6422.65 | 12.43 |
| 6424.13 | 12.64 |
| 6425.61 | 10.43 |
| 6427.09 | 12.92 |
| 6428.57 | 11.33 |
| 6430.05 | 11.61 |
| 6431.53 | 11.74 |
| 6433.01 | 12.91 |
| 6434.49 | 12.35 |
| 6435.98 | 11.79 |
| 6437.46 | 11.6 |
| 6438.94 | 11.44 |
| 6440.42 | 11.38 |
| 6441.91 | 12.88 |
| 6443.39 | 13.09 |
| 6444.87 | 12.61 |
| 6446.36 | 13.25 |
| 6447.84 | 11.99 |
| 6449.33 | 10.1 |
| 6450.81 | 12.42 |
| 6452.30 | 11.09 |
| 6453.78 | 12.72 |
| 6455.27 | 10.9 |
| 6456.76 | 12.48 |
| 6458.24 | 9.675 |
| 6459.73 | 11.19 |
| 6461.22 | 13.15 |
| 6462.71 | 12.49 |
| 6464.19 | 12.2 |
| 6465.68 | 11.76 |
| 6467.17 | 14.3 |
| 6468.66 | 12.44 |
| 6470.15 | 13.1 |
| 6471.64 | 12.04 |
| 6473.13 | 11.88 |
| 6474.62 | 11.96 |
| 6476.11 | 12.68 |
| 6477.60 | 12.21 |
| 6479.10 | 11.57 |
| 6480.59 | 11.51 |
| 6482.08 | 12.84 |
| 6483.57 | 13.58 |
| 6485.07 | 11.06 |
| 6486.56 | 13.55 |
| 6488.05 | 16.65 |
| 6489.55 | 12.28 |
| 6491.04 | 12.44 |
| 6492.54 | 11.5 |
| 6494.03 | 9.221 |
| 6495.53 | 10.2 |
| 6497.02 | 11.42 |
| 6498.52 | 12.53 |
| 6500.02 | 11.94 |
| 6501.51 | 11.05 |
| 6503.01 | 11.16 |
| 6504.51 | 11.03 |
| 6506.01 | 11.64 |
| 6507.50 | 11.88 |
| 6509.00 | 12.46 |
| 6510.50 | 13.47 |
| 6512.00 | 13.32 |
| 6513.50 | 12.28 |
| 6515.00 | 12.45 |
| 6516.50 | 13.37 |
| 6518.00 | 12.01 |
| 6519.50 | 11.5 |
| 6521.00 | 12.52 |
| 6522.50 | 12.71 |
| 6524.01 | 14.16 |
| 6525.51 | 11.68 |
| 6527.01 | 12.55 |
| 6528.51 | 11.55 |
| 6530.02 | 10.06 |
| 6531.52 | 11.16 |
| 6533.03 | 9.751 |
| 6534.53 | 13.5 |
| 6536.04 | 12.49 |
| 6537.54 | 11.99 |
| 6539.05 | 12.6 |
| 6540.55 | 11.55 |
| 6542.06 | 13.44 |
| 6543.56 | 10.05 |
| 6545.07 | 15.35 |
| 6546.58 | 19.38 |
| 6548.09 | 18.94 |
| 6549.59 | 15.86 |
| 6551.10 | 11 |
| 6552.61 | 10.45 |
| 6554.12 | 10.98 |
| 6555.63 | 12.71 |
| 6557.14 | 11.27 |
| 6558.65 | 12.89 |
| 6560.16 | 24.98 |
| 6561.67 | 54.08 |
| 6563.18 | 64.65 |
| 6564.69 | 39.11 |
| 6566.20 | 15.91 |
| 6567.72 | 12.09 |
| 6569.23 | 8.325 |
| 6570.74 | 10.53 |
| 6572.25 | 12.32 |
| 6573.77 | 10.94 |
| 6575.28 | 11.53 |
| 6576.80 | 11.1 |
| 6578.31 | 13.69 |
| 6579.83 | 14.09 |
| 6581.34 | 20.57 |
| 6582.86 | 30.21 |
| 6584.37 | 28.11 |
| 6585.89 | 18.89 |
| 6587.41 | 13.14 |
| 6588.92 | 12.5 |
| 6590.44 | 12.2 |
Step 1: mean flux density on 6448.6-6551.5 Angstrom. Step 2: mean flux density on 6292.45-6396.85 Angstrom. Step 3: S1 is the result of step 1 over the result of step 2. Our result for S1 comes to 1.01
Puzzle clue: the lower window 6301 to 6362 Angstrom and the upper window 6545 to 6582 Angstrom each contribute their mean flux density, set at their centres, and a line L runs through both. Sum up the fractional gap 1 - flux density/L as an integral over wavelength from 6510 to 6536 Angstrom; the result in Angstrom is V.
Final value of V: 7.8 Angstrom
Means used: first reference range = 12.1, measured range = 12.2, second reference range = 18.6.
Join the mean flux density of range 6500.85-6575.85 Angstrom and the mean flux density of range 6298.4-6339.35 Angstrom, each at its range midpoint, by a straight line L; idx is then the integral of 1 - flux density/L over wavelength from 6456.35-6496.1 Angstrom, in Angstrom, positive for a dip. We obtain 5.7 Angstrom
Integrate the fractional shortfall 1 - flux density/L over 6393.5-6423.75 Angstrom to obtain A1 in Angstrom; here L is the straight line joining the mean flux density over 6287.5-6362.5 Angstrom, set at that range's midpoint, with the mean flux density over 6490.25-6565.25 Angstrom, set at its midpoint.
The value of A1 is 2.8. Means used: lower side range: 12.2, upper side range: 15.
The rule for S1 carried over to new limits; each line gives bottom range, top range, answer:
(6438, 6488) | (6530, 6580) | 1.35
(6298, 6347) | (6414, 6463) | 0.98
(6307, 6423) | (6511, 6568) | 1.33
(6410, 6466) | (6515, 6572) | 1.34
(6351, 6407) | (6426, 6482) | 0.99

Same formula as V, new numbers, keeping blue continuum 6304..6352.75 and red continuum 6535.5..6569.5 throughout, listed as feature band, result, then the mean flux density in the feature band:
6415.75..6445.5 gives 5.97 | 12.2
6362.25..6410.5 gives 5.93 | 12.2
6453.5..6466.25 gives 3.41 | 11.8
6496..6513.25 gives 5.43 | 12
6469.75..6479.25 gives 2.49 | 12.2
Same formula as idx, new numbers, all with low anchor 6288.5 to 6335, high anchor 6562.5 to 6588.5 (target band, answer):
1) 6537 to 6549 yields 2.83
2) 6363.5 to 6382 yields 2.09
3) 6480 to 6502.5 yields 6.64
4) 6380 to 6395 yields 2.06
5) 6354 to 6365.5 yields 1.38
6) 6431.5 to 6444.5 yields 2.95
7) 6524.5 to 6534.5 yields 3.76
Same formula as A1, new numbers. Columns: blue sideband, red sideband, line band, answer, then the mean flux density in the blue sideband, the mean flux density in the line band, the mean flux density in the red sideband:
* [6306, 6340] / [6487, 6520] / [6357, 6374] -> 0.3 Angstrom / 12.3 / 12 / 12.1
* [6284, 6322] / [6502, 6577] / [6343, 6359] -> 0.9 Angstrom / 12.2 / 12.1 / 15.1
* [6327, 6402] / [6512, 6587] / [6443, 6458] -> 2.2 Angstrom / 12.2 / 12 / 16.2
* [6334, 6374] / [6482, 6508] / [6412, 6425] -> -0.5 Angstrom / 12.1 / 12.5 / 12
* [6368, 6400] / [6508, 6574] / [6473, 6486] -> 1.9 Angstrom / 12.3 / 12.2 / 15.6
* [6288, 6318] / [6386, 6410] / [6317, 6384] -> -0.2 Angstrom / 12.3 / 12.2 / 12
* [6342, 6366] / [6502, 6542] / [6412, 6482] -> -0.2 Angstrom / 12.1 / 12.1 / 12.1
